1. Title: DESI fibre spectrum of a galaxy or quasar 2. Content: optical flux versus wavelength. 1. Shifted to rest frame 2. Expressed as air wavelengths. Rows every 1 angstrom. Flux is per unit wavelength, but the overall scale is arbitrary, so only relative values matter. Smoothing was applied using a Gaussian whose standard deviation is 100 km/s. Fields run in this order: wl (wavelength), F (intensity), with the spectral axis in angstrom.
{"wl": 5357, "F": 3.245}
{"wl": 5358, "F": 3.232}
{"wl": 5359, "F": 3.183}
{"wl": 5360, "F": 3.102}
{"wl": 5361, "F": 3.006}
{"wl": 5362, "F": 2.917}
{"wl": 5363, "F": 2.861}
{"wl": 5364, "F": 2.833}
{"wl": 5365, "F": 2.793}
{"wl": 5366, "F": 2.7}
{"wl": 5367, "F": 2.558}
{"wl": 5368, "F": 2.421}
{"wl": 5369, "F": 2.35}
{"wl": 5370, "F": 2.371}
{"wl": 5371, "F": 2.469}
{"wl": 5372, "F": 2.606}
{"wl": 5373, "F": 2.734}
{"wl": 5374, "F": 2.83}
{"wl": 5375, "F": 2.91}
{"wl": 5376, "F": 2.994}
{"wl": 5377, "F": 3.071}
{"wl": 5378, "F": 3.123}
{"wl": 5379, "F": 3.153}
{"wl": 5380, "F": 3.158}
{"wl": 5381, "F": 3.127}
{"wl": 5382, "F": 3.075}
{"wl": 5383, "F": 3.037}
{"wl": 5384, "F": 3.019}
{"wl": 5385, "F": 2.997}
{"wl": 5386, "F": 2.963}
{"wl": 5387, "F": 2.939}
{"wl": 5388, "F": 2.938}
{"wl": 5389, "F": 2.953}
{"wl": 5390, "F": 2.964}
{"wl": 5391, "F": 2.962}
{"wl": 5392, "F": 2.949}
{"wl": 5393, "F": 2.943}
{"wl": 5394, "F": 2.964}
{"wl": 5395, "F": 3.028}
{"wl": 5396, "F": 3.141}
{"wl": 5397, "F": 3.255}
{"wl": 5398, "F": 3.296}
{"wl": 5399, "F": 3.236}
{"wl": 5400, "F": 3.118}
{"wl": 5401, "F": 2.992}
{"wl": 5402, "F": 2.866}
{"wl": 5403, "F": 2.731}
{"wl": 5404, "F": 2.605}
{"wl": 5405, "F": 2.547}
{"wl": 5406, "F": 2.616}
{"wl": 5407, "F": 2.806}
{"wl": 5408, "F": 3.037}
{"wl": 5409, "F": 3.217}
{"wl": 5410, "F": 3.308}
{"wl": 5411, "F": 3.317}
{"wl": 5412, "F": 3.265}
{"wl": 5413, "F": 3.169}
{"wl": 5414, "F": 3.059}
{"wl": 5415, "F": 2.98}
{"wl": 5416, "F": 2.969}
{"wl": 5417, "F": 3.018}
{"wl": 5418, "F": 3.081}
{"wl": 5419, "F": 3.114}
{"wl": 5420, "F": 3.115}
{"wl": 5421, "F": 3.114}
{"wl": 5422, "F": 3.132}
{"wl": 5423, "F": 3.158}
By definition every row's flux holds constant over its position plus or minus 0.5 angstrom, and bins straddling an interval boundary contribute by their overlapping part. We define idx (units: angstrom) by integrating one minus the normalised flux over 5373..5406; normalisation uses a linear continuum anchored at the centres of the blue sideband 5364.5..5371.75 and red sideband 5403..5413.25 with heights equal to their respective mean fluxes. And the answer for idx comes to -2.7 angstrom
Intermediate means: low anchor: 2.53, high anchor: 2.97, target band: 2.99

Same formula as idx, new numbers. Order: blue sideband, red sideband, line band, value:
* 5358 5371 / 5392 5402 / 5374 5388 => -0.5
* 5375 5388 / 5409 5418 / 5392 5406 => 0.6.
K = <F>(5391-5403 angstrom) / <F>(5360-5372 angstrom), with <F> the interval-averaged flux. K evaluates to 1.14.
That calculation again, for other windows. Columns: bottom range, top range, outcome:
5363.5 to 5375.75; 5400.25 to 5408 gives 1.05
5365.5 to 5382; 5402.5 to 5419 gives 1.07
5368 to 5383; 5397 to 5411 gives 1.05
